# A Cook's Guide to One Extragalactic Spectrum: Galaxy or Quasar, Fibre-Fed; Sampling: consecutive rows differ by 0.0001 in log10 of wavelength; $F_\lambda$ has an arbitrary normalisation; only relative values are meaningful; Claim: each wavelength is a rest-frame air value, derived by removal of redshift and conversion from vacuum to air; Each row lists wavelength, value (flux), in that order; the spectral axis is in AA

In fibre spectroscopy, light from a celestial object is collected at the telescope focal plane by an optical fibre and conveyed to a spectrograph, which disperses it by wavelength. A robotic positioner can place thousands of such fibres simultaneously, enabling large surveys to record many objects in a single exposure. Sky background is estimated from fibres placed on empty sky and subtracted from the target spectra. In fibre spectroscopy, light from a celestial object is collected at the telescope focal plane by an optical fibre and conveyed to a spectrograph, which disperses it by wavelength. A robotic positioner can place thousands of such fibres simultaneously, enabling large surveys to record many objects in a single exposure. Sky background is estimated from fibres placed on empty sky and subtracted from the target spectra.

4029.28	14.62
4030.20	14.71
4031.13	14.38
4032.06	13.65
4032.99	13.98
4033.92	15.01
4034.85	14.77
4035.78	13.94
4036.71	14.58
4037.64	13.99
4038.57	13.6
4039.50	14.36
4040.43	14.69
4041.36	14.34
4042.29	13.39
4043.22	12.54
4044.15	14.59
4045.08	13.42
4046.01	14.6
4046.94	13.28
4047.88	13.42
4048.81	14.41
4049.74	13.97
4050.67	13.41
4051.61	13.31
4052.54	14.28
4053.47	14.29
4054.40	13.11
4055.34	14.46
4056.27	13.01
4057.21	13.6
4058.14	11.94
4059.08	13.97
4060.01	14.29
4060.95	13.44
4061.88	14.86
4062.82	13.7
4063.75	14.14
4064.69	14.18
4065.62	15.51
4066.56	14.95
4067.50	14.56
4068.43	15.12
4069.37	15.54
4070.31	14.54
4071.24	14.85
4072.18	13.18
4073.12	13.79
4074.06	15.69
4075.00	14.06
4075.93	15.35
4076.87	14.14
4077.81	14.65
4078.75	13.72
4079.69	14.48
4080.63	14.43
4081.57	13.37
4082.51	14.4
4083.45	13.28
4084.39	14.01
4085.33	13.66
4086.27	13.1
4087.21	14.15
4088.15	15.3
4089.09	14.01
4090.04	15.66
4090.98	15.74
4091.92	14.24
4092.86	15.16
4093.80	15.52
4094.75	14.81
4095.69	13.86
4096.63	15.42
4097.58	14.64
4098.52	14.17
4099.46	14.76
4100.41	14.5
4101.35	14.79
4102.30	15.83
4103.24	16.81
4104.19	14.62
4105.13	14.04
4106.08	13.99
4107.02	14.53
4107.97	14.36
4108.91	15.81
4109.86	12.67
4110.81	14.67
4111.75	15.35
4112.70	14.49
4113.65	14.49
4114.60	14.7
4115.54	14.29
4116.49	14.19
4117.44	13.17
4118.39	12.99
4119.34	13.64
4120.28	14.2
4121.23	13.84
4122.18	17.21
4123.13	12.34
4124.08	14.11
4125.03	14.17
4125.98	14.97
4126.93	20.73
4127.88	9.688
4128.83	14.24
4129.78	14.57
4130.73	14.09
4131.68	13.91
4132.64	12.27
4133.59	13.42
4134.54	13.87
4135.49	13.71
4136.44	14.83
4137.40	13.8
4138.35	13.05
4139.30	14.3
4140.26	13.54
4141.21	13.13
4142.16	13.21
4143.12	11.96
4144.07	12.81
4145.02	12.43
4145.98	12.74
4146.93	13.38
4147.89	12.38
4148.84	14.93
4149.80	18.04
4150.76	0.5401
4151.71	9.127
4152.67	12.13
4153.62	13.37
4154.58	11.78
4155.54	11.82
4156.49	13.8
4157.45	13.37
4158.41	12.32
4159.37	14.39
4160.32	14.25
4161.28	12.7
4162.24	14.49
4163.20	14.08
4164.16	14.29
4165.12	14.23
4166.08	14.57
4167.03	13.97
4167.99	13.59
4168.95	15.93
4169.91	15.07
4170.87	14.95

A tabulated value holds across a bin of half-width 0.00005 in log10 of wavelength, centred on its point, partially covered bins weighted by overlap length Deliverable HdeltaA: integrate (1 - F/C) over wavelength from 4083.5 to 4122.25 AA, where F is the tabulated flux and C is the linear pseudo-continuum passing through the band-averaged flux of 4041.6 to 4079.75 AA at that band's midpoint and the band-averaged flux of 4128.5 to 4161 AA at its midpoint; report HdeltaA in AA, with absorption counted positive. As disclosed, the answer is -2.9 AA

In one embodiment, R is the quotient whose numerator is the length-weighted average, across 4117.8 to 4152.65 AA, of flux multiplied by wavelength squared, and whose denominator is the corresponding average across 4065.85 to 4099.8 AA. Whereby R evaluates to 0.94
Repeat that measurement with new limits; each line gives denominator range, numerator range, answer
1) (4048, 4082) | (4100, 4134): 1.04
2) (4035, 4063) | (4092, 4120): 1.08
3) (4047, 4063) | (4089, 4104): 1.12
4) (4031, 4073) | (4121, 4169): 1.00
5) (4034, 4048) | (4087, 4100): 1.09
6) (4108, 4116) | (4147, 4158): 0.84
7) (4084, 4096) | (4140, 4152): 0.86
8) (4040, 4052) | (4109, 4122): 1.06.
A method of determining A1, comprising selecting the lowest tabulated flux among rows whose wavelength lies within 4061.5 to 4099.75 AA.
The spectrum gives 13.1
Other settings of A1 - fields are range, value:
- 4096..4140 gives 9.688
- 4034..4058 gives 12.54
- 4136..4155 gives 0.5401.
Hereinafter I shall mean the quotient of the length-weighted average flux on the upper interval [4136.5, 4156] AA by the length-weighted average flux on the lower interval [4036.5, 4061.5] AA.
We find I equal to 0.90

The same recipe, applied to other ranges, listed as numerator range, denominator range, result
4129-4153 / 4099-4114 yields 0.88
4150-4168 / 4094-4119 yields 0.87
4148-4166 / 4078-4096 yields 0.89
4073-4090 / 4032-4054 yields 1.02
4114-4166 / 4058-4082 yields 0.94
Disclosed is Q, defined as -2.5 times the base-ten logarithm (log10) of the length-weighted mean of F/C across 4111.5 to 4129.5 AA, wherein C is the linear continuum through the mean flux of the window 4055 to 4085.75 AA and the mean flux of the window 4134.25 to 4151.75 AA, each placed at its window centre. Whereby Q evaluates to -0.09 mag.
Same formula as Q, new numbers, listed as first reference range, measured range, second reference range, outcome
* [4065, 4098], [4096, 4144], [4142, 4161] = -0.07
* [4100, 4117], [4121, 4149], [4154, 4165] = 0.02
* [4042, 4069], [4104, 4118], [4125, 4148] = -0.05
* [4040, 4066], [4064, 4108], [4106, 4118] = -0.03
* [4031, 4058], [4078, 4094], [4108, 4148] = -0.03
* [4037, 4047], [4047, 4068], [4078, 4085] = 0.00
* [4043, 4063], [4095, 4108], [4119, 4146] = -0.07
